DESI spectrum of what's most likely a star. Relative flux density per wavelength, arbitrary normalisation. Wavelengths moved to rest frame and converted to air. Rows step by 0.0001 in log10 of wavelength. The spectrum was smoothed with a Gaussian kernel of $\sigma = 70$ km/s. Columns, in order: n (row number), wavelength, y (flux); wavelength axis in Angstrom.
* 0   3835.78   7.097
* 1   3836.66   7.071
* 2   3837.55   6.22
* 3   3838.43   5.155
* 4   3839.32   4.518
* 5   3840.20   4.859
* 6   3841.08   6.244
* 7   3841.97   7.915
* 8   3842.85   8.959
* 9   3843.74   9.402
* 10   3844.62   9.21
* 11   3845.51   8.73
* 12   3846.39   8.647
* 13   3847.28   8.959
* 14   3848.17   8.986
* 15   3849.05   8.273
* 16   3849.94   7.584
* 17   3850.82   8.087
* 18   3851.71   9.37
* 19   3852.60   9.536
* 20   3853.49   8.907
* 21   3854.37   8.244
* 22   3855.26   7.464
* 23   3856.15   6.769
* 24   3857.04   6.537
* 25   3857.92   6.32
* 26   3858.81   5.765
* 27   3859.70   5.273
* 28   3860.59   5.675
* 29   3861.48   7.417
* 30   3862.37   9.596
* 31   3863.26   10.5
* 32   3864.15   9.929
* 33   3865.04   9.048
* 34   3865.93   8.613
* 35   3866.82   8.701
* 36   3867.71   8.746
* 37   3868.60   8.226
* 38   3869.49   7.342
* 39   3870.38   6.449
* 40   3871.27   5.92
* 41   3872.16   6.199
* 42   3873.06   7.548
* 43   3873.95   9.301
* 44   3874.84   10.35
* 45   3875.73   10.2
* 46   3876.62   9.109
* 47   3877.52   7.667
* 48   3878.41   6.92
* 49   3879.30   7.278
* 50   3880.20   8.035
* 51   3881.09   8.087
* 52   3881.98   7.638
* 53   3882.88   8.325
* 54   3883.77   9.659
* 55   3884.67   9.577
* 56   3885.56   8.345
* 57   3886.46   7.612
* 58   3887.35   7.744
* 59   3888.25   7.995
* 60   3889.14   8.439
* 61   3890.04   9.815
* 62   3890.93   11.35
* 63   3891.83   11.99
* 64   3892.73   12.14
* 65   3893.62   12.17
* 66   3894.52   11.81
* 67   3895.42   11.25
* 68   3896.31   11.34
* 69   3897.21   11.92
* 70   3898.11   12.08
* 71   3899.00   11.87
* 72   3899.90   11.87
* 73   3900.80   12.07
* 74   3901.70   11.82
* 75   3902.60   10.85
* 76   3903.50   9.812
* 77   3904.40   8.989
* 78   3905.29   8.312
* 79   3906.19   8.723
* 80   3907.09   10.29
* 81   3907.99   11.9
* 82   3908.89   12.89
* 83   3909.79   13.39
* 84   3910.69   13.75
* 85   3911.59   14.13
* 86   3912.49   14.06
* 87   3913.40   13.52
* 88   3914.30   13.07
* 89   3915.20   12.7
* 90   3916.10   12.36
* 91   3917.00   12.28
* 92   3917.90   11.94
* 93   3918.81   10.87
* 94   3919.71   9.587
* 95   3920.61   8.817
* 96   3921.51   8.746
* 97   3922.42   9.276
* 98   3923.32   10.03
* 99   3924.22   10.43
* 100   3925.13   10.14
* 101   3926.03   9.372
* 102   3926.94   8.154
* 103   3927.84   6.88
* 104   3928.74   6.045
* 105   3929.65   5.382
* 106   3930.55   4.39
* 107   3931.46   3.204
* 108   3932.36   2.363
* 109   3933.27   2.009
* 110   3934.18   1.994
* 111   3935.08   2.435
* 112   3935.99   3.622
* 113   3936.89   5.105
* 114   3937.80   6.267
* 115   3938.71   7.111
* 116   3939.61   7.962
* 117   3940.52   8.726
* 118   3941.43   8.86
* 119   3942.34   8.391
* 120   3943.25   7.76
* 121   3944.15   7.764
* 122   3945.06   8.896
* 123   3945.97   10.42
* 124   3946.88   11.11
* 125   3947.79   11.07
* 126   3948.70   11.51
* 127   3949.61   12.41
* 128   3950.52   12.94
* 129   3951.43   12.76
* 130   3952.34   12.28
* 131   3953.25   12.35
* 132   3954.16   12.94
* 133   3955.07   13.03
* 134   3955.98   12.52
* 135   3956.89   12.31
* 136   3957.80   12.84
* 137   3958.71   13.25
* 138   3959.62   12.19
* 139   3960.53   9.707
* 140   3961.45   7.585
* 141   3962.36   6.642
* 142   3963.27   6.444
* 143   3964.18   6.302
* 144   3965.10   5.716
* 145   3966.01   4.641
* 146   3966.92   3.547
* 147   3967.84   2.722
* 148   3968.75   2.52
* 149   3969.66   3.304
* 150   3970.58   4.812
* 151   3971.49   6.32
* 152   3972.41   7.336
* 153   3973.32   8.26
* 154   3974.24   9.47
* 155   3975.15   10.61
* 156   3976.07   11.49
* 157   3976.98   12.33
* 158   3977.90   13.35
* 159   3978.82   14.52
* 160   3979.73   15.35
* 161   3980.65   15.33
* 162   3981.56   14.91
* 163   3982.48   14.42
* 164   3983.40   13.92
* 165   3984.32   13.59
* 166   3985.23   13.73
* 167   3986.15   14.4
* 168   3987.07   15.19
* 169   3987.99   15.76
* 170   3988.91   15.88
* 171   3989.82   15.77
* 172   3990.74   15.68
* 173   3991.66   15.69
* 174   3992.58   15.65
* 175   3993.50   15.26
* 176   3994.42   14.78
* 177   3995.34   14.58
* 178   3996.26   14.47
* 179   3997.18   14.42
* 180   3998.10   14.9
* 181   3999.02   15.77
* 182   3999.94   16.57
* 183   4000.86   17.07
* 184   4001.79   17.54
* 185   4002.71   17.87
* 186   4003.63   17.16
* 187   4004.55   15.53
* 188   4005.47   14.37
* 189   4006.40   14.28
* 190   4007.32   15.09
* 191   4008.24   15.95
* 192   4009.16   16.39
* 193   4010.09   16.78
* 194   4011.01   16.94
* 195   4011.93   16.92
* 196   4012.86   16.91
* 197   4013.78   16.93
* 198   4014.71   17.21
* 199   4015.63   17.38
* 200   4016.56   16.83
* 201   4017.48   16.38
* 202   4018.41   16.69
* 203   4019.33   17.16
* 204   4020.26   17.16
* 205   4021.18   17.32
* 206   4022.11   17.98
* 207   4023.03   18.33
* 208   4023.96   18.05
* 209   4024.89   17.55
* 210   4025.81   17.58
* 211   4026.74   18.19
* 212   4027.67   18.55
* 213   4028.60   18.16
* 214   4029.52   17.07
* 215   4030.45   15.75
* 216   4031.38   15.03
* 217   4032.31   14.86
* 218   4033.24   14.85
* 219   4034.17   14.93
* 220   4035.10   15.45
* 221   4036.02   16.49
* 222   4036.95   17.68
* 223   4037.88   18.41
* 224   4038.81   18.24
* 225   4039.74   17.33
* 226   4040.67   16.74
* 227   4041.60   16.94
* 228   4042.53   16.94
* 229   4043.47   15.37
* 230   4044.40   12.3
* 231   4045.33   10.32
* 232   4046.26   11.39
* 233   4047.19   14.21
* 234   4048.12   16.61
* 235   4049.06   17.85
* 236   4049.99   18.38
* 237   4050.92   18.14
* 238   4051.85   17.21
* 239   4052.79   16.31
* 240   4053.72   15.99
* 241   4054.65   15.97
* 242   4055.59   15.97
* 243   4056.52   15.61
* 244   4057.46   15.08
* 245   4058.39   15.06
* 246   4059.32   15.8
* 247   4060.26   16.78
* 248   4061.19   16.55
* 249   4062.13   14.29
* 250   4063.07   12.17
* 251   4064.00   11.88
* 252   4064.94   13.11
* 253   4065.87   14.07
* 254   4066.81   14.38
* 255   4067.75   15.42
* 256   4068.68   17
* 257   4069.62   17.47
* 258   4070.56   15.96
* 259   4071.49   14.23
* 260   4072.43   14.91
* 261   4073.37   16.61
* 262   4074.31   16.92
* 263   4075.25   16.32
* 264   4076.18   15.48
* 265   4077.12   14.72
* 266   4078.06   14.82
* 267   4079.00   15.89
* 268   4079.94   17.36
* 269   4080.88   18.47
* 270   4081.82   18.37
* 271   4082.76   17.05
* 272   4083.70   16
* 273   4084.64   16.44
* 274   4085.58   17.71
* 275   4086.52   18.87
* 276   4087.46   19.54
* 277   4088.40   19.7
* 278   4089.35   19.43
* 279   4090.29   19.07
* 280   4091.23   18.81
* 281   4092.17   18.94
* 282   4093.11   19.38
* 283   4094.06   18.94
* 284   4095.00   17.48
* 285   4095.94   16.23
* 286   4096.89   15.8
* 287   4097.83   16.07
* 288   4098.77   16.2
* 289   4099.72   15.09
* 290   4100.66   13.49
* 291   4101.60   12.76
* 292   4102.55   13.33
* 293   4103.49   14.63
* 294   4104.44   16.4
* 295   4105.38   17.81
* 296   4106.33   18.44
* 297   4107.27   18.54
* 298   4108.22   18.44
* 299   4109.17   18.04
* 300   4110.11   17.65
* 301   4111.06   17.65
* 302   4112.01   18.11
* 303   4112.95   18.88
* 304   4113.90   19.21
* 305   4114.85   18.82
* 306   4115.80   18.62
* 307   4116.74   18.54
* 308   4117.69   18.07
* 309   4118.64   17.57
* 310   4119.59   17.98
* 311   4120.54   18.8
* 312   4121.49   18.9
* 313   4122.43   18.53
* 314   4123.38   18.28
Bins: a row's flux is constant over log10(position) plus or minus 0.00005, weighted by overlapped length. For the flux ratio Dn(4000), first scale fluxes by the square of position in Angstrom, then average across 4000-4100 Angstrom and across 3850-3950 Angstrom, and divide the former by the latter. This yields 1.98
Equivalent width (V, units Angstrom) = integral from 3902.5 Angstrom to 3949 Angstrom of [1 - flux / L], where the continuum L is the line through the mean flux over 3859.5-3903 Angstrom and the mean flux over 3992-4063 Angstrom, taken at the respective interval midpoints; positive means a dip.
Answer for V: 9.3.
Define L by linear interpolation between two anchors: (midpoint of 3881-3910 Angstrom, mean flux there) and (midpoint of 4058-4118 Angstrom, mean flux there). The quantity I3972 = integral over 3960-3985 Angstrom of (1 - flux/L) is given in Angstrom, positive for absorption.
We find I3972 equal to 7.4 Angstrom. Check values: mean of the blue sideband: 10.4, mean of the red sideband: 16.7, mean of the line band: 9.14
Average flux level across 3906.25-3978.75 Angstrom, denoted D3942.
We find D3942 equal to 9.08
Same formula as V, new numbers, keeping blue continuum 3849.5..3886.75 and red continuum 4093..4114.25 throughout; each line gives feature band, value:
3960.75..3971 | 5.82 Angstrom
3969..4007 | -3.20 Angstrom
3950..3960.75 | -1.13 Angstrom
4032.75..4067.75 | -1.68 Angstrom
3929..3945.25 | 7.68 Angstrom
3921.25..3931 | 2.03 Angstrom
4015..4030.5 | -4.09 Angstrom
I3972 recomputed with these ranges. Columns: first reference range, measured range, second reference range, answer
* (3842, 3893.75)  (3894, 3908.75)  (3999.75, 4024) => -0.90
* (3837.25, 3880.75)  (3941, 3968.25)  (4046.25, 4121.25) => 4.38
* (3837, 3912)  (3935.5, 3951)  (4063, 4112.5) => 3.60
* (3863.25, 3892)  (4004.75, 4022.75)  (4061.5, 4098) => -3.41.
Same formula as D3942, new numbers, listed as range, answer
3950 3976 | 8.81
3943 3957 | 11.4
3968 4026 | 14.6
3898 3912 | 11.4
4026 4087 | 16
